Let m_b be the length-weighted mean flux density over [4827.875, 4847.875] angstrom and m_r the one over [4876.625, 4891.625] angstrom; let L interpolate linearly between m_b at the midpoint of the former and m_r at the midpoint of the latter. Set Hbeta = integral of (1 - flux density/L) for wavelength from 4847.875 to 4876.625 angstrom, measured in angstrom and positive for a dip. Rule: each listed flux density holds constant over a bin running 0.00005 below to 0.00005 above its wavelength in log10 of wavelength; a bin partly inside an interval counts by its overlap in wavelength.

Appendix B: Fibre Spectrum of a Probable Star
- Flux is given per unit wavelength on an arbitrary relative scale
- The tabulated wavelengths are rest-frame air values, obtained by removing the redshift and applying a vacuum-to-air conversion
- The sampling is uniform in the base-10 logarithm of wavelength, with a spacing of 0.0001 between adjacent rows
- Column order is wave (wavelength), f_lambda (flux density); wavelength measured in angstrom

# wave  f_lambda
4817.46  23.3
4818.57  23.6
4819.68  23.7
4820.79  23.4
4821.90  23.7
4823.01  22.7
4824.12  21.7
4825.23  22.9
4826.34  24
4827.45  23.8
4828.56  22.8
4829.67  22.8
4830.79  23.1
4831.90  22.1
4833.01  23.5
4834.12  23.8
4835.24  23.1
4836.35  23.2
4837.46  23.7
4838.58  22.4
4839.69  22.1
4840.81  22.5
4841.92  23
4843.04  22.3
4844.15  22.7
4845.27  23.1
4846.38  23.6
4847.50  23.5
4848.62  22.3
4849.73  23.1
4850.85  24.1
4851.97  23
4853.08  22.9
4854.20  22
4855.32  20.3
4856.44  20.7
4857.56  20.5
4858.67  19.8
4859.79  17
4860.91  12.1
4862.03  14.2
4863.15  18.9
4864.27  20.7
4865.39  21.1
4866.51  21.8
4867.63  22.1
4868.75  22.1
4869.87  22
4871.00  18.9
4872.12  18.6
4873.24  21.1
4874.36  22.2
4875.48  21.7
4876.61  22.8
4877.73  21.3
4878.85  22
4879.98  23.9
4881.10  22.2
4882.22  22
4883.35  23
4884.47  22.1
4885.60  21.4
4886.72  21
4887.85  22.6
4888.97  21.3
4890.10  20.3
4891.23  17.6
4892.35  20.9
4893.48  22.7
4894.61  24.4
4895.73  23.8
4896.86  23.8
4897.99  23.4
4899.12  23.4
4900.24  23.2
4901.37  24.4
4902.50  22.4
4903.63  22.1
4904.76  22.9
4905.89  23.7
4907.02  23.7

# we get 2.2 angstrom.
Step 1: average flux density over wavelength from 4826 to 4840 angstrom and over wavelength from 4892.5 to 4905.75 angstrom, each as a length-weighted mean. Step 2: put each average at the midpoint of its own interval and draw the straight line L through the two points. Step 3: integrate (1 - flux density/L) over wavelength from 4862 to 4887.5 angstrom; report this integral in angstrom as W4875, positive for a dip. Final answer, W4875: 2.0 angstrom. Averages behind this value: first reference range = 23.1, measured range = 21.3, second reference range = 23.2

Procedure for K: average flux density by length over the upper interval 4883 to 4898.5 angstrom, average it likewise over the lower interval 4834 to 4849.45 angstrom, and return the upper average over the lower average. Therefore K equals 0.96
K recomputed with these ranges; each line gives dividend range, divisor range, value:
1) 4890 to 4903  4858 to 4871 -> 1.17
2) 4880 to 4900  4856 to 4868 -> 1.17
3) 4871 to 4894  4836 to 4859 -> 0.96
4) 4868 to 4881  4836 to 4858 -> 0.96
